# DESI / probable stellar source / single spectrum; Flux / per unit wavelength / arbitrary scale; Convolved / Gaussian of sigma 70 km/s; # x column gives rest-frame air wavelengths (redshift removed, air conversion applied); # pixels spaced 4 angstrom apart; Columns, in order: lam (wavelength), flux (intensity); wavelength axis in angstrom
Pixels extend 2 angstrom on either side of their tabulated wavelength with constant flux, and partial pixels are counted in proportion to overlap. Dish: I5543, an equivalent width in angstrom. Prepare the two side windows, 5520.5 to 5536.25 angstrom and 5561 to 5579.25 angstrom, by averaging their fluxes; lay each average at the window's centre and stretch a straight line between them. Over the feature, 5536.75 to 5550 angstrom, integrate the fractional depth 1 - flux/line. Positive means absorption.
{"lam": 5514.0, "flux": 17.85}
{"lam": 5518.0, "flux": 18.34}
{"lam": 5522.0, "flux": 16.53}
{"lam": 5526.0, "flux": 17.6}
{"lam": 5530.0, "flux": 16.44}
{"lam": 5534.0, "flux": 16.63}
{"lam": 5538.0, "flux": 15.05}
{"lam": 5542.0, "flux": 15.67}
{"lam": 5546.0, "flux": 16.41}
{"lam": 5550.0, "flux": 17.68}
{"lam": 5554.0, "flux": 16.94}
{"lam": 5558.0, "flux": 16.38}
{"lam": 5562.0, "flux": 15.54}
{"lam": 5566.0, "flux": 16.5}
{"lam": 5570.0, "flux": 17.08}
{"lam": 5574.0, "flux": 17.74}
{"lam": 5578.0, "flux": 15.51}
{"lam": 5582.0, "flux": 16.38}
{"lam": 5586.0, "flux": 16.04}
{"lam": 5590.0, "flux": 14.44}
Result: 0.5 angstrom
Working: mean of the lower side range 16.8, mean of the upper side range 16.6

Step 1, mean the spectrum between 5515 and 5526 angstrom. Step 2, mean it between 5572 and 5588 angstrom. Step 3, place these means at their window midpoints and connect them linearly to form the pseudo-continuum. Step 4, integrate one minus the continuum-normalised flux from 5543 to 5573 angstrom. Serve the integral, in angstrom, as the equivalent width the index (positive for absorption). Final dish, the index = 0.3 angstrom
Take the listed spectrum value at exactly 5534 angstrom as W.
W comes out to 16.63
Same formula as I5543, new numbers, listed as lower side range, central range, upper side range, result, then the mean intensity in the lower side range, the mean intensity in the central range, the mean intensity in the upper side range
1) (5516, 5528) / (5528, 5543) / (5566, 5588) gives 1.12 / 17.5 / 16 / 16.5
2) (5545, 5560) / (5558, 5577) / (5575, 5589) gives -0.22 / 16.9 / 16.6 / 16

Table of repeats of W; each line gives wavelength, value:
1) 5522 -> 16.53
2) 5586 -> 16.04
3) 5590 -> 14.44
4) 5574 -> 17.74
